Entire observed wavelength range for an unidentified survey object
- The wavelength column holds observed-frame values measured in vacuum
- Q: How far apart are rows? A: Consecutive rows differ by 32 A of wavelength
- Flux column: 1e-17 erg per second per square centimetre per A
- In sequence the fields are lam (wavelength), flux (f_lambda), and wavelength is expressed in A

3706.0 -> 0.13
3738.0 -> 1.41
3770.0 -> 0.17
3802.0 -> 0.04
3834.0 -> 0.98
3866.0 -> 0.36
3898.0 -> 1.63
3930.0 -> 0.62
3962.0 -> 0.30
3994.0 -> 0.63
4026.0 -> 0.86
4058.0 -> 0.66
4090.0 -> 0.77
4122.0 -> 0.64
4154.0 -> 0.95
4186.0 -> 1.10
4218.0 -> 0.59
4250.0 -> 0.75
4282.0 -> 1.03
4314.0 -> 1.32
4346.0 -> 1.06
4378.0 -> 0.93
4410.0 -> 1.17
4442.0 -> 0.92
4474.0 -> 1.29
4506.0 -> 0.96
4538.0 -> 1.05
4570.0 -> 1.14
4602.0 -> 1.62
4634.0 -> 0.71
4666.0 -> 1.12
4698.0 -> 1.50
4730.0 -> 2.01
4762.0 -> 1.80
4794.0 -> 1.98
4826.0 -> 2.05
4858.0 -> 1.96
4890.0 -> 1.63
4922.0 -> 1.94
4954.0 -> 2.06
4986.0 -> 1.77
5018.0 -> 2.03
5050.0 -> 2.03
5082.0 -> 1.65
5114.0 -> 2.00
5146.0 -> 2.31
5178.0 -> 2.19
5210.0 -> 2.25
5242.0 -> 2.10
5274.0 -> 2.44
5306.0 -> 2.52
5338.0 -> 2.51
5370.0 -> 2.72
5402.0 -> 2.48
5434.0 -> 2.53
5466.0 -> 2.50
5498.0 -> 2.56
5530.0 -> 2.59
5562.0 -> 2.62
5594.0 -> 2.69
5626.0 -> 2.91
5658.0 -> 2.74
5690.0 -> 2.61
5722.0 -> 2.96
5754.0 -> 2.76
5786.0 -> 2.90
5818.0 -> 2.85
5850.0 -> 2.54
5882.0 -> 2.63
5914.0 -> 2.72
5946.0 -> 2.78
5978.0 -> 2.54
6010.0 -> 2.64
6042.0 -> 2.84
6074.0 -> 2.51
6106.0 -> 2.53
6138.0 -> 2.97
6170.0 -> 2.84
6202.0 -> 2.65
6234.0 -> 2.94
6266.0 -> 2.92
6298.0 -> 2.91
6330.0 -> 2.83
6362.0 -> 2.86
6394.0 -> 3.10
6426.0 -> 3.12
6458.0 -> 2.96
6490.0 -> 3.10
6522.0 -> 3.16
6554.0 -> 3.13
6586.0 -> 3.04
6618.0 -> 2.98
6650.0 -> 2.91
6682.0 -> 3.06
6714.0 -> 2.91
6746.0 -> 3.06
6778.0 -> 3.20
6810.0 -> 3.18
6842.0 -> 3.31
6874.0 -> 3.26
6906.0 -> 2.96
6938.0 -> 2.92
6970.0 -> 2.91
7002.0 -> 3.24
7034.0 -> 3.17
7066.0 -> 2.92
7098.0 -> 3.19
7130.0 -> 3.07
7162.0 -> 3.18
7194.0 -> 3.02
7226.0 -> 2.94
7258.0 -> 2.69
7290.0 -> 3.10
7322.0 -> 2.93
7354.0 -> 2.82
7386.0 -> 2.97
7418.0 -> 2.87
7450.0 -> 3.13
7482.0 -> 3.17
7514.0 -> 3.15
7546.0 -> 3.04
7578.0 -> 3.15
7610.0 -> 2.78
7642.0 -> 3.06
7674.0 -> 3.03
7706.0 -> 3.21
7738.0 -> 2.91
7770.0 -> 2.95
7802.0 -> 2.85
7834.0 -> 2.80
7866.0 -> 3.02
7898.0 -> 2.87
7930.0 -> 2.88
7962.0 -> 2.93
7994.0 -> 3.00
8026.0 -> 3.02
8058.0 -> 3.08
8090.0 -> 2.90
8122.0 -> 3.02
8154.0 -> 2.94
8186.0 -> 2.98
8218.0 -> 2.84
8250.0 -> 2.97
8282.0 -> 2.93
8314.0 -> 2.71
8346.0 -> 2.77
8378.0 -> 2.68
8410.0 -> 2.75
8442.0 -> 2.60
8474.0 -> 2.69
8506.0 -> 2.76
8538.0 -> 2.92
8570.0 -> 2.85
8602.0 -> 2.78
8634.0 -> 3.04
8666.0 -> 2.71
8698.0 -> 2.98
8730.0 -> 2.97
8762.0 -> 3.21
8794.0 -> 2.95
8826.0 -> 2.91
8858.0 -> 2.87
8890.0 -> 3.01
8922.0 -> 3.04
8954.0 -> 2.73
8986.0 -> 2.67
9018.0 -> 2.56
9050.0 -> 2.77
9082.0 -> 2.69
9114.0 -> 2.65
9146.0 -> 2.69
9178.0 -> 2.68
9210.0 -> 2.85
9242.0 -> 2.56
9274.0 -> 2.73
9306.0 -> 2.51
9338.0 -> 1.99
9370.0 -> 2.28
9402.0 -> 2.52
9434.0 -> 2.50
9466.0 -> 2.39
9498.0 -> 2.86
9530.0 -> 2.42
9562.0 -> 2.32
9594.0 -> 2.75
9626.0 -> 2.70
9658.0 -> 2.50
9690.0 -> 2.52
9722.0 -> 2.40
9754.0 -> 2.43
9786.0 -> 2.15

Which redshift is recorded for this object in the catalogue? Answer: 0.18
